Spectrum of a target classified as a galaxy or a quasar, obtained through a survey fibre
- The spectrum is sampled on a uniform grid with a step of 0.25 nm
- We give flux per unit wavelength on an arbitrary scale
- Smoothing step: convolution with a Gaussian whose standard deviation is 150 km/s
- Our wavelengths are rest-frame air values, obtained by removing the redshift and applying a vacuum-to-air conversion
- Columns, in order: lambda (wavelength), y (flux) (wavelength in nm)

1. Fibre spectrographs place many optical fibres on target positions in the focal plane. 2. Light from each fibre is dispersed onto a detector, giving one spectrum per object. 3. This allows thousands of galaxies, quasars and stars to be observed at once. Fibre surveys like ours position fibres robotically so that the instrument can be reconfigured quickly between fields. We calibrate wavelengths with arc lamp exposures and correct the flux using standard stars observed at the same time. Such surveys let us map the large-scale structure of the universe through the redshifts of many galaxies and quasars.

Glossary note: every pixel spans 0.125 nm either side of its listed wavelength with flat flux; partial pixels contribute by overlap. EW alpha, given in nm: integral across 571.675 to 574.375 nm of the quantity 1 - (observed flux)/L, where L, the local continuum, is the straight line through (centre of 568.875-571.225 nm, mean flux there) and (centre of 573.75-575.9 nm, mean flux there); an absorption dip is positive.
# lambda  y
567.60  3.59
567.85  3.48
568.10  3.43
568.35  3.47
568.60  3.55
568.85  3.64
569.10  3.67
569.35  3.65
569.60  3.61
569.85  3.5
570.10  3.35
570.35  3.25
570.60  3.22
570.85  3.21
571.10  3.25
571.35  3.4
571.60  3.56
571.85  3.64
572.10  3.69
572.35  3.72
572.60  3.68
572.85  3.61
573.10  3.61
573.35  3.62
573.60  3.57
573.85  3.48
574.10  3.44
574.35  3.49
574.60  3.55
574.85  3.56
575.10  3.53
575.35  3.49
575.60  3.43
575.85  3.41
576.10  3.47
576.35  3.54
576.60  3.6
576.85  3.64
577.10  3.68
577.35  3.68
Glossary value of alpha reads -0.11 nm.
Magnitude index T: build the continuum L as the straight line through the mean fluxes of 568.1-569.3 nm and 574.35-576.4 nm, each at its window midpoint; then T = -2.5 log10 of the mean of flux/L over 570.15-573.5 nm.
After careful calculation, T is 0.013 mag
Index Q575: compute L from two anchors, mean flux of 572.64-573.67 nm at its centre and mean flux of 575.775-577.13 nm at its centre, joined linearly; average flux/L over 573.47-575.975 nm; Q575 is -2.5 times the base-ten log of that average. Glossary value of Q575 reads 0.027 mag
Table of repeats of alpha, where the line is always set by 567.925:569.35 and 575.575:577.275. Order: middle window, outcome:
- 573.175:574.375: 0.009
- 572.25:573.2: -0.027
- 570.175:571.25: 0.095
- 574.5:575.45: 0.005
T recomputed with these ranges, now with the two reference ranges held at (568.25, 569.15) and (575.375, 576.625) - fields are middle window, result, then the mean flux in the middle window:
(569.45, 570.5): 0.042 mag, 3.43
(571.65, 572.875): -0.041 mag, 3.67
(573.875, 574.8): 0.002 mag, 3.5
